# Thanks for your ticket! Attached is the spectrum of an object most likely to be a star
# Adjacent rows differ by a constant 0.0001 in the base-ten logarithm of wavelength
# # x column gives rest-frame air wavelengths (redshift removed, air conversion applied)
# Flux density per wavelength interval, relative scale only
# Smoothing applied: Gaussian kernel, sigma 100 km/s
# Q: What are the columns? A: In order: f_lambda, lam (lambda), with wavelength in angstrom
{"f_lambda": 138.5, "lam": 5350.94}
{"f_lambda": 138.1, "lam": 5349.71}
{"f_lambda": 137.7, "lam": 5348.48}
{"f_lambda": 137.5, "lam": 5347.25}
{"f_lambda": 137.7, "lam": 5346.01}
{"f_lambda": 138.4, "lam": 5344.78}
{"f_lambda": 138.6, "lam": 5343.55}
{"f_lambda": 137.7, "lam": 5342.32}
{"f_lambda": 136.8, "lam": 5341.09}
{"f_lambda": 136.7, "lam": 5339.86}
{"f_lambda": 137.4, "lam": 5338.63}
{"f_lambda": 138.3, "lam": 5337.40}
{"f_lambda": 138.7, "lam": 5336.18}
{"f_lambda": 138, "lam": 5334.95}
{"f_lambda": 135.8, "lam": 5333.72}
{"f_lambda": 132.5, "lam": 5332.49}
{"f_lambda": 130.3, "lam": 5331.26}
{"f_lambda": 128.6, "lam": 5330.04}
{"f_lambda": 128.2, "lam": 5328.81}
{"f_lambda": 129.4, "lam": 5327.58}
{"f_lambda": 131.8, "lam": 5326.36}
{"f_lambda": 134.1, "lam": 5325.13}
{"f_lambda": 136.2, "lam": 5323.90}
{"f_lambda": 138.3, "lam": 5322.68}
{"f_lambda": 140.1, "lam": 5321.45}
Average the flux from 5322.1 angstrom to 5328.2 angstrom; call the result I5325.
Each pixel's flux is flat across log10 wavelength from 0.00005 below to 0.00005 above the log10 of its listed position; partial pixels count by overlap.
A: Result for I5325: 134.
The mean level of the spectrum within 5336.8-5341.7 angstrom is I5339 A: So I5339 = 137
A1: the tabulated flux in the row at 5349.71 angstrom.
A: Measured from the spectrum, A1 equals 138.1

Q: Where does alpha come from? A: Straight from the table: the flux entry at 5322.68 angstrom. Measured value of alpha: 138.3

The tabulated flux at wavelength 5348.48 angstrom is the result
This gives 137.7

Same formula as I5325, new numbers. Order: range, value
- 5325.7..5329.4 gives 130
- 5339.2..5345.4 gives 138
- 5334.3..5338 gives 139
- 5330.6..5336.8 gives 135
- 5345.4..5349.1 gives 137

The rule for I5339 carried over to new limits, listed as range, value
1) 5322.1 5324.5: 138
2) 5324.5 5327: 133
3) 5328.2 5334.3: 131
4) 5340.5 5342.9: 137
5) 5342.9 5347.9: 138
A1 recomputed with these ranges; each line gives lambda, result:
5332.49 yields 132.5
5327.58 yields 129.4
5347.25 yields 137.5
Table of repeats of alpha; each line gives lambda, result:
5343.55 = 138.6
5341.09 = 136.8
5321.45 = 140.1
